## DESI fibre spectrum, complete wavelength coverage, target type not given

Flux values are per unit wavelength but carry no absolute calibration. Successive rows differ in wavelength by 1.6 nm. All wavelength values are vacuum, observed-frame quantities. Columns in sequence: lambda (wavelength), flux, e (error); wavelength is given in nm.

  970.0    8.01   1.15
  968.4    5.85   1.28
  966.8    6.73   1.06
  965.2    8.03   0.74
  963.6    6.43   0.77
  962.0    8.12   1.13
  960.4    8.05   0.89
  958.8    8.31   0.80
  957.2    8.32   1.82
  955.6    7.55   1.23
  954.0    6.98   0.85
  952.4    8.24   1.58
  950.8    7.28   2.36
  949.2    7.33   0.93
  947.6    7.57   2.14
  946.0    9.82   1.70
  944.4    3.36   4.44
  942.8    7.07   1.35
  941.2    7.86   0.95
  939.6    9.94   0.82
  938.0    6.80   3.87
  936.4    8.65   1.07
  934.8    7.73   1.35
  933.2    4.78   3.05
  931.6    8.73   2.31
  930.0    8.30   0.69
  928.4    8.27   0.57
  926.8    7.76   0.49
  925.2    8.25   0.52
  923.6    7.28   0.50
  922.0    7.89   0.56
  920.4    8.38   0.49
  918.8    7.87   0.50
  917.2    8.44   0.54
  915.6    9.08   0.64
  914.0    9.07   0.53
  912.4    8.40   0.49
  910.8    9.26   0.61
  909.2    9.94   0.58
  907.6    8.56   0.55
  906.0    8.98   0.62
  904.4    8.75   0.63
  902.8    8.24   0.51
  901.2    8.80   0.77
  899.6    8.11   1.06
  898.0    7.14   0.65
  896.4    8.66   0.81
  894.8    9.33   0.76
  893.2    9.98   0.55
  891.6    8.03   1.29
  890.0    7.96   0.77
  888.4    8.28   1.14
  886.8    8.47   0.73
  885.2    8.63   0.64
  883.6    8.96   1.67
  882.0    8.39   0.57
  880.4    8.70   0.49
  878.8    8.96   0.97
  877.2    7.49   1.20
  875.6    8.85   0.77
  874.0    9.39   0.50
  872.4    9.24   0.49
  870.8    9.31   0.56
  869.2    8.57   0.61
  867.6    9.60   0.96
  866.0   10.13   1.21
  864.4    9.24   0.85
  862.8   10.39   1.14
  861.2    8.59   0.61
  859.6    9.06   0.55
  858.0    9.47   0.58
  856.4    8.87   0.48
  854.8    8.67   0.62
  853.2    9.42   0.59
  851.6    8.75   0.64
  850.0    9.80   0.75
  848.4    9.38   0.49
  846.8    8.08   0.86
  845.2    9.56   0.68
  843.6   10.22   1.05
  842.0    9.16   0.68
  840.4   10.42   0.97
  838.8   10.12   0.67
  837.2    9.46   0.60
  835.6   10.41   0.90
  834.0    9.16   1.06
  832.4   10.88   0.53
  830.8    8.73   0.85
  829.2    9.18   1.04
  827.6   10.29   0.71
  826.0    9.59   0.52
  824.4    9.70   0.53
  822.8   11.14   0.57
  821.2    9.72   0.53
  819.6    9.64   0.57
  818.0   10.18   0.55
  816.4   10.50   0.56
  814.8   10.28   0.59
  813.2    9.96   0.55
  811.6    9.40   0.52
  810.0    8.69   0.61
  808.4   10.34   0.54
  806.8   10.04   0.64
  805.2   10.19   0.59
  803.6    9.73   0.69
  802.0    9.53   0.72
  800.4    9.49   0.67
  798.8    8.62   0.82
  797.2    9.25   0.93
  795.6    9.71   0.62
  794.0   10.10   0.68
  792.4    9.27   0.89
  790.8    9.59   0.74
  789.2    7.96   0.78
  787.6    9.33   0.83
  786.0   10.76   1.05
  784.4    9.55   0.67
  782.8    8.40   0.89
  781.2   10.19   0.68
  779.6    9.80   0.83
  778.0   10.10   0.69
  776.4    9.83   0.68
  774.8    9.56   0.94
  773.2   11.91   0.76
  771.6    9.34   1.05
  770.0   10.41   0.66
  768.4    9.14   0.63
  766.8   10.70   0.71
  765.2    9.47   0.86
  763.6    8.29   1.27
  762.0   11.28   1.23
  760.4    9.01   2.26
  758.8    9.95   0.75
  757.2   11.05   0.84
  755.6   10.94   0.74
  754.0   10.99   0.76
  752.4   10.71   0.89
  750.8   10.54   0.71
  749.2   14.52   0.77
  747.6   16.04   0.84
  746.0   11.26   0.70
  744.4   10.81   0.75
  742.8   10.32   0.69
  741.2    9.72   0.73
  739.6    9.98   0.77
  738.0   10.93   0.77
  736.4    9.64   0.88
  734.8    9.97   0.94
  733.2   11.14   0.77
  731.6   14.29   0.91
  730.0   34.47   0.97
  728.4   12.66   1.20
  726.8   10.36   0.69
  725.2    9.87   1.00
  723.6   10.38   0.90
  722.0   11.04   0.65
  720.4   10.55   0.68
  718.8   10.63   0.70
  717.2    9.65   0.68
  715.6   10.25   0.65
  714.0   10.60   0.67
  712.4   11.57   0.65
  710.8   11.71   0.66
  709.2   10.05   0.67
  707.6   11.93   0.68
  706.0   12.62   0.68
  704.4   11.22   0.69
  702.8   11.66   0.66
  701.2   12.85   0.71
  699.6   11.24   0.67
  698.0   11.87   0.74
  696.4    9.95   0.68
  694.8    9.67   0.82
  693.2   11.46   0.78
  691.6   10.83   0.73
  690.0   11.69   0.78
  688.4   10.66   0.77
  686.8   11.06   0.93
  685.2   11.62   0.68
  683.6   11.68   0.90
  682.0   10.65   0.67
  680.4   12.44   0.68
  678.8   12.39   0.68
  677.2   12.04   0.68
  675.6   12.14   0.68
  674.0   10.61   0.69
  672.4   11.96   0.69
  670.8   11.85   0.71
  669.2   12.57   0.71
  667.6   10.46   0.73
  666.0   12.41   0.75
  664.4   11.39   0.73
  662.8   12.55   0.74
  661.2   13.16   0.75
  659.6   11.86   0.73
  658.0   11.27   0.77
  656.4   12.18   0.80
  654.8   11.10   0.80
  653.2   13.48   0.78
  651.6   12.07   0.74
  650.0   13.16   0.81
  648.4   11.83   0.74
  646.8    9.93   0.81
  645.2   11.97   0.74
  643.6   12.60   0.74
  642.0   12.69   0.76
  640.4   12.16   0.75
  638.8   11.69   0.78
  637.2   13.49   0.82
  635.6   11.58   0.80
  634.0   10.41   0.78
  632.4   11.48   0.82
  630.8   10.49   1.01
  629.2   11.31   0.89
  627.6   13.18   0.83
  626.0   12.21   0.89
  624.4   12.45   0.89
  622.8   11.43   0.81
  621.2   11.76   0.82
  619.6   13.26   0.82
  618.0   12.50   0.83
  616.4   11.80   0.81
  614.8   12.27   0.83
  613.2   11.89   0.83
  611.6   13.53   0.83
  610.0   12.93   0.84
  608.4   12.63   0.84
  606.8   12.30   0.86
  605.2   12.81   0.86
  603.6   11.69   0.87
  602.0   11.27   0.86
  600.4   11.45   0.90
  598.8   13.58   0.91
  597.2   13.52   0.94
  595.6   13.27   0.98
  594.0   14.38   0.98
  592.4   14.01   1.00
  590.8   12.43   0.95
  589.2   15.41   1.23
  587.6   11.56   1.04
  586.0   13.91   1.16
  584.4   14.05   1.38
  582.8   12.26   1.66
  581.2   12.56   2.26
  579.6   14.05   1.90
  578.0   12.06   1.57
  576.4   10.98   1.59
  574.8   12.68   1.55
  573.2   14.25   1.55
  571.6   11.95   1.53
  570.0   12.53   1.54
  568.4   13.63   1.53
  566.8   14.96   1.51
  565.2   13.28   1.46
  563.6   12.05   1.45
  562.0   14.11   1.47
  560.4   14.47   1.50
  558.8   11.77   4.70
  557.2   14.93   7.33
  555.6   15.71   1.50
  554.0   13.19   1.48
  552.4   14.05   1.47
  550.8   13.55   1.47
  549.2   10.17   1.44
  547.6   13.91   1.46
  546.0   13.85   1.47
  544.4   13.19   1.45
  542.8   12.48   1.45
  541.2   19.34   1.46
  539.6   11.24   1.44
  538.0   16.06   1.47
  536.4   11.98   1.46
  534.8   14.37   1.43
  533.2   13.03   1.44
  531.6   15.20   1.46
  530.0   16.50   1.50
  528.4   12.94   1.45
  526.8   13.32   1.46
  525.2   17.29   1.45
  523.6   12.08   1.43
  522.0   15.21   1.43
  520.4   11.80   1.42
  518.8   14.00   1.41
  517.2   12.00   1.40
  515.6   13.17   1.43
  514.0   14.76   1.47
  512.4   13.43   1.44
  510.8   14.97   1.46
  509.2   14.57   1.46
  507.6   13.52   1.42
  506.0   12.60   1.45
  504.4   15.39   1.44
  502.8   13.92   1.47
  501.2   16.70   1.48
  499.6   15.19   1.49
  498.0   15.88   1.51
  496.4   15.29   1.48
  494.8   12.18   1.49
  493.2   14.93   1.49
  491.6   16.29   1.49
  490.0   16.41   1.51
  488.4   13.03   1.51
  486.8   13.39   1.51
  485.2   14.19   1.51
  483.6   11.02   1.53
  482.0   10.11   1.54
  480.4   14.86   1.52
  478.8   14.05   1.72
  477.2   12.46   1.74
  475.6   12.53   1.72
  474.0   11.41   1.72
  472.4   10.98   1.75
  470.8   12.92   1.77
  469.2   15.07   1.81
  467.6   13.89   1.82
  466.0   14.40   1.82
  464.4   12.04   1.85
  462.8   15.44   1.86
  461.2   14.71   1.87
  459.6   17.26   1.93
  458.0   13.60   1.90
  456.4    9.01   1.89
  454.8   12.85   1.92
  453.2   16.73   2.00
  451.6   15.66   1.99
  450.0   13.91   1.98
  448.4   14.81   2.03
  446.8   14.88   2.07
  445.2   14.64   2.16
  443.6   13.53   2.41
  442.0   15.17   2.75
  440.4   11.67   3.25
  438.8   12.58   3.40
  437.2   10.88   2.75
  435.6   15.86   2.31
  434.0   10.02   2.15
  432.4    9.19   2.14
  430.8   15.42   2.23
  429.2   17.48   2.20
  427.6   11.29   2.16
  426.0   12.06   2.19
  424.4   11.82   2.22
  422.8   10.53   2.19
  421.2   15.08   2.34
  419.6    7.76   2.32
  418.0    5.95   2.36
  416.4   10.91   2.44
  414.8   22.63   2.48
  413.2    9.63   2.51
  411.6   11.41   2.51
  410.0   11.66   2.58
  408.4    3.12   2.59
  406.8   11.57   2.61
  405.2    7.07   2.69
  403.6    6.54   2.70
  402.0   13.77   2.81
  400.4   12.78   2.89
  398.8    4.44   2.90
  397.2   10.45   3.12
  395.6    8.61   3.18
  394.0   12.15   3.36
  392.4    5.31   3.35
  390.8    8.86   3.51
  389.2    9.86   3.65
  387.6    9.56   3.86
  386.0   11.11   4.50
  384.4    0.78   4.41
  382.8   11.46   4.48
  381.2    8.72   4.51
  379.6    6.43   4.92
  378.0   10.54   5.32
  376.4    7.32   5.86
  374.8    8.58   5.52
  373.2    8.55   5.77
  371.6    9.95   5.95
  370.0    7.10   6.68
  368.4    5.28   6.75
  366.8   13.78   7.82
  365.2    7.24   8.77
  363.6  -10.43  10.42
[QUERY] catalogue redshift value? 0.11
